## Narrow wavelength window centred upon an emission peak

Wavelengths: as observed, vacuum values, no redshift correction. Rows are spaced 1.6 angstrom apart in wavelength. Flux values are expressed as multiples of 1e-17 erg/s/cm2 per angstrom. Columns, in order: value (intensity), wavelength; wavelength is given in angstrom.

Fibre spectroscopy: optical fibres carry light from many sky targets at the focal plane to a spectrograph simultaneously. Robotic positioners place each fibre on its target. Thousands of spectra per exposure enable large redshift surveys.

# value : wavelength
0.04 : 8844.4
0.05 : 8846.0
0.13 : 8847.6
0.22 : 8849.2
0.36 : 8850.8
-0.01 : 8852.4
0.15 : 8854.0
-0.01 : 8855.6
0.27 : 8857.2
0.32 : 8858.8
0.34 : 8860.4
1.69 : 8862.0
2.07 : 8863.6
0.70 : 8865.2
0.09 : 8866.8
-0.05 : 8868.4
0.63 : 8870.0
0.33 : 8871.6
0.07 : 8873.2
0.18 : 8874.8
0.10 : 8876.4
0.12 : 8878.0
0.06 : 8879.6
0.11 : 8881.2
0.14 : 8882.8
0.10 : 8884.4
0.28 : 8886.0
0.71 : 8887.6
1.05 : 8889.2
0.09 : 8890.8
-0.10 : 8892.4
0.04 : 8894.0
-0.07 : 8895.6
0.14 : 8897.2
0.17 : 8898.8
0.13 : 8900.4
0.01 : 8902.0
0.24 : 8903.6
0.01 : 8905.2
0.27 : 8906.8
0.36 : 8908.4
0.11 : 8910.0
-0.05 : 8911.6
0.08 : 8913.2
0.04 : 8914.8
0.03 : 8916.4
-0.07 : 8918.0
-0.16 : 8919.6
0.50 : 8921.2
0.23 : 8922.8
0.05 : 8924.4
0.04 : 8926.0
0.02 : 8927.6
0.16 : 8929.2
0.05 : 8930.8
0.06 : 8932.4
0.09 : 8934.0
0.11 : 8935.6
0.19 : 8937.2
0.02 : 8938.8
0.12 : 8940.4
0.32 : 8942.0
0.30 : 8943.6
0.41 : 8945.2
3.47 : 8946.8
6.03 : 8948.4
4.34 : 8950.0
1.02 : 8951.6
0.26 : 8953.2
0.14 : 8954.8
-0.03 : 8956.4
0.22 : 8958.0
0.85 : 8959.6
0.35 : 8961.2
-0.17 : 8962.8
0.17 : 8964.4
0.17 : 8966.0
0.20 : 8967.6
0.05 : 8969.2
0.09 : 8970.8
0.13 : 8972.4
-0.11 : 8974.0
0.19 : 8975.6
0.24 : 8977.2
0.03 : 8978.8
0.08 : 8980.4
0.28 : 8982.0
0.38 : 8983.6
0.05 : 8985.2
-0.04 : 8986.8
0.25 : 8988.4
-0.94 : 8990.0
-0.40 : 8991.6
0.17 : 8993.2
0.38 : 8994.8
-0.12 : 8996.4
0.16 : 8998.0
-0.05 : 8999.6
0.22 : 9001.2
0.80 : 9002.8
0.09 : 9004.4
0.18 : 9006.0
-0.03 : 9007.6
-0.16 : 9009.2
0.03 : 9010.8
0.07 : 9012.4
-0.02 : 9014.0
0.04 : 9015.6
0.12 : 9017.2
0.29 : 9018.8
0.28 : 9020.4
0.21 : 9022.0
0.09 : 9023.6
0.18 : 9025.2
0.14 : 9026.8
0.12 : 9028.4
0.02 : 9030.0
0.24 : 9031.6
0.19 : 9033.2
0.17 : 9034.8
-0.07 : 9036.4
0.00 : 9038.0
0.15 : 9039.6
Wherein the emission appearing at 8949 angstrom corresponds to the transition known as [O III]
